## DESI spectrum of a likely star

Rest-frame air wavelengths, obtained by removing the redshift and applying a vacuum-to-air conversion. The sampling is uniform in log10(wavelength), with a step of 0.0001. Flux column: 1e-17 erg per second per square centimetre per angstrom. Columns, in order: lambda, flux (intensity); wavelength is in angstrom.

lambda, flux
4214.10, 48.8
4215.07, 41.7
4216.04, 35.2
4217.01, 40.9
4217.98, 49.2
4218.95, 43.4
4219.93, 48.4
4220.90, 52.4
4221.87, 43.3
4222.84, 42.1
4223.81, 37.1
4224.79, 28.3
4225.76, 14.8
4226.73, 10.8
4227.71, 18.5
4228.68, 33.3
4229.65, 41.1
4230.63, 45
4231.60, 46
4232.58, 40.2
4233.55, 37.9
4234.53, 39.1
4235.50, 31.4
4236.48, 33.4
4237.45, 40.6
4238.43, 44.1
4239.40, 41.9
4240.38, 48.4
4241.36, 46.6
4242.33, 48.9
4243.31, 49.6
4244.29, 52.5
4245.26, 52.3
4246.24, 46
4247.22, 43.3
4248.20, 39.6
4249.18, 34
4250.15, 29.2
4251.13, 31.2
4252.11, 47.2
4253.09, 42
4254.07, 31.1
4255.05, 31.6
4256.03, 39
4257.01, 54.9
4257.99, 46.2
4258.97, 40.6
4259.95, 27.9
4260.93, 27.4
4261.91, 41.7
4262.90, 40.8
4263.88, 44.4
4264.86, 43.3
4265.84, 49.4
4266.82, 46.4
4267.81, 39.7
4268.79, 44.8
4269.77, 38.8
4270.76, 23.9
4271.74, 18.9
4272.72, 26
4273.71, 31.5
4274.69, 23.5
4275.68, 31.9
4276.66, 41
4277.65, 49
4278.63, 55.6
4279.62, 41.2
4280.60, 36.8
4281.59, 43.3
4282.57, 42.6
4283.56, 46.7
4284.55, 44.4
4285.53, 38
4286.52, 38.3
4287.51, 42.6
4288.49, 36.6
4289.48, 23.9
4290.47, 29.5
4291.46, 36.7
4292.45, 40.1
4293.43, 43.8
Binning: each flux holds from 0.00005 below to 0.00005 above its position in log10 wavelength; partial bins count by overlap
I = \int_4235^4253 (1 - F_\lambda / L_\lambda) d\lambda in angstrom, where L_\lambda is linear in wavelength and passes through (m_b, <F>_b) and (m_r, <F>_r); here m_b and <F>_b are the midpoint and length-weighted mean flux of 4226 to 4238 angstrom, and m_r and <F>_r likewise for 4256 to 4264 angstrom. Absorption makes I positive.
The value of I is -2.6 angstrom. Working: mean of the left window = 34.4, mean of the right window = 40.2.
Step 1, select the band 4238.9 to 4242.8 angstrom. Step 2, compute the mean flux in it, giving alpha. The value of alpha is 46.5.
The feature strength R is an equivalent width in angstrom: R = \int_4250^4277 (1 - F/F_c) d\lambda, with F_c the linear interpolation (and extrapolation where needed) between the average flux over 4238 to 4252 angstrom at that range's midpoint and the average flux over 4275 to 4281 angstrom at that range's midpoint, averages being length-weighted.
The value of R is 3.62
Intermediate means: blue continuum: 43.5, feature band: 37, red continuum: 42.1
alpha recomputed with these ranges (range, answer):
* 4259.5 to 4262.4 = 32.4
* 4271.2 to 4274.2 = 25.5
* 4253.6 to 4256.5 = 33.9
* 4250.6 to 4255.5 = 36.6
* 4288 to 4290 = 30.2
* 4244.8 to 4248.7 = 45.1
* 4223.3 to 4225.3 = 32.6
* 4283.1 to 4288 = 42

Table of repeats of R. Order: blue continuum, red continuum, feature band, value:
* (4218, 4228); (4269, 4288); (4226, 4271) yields -4.3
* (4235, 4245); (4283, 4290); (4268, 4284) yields 1.0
